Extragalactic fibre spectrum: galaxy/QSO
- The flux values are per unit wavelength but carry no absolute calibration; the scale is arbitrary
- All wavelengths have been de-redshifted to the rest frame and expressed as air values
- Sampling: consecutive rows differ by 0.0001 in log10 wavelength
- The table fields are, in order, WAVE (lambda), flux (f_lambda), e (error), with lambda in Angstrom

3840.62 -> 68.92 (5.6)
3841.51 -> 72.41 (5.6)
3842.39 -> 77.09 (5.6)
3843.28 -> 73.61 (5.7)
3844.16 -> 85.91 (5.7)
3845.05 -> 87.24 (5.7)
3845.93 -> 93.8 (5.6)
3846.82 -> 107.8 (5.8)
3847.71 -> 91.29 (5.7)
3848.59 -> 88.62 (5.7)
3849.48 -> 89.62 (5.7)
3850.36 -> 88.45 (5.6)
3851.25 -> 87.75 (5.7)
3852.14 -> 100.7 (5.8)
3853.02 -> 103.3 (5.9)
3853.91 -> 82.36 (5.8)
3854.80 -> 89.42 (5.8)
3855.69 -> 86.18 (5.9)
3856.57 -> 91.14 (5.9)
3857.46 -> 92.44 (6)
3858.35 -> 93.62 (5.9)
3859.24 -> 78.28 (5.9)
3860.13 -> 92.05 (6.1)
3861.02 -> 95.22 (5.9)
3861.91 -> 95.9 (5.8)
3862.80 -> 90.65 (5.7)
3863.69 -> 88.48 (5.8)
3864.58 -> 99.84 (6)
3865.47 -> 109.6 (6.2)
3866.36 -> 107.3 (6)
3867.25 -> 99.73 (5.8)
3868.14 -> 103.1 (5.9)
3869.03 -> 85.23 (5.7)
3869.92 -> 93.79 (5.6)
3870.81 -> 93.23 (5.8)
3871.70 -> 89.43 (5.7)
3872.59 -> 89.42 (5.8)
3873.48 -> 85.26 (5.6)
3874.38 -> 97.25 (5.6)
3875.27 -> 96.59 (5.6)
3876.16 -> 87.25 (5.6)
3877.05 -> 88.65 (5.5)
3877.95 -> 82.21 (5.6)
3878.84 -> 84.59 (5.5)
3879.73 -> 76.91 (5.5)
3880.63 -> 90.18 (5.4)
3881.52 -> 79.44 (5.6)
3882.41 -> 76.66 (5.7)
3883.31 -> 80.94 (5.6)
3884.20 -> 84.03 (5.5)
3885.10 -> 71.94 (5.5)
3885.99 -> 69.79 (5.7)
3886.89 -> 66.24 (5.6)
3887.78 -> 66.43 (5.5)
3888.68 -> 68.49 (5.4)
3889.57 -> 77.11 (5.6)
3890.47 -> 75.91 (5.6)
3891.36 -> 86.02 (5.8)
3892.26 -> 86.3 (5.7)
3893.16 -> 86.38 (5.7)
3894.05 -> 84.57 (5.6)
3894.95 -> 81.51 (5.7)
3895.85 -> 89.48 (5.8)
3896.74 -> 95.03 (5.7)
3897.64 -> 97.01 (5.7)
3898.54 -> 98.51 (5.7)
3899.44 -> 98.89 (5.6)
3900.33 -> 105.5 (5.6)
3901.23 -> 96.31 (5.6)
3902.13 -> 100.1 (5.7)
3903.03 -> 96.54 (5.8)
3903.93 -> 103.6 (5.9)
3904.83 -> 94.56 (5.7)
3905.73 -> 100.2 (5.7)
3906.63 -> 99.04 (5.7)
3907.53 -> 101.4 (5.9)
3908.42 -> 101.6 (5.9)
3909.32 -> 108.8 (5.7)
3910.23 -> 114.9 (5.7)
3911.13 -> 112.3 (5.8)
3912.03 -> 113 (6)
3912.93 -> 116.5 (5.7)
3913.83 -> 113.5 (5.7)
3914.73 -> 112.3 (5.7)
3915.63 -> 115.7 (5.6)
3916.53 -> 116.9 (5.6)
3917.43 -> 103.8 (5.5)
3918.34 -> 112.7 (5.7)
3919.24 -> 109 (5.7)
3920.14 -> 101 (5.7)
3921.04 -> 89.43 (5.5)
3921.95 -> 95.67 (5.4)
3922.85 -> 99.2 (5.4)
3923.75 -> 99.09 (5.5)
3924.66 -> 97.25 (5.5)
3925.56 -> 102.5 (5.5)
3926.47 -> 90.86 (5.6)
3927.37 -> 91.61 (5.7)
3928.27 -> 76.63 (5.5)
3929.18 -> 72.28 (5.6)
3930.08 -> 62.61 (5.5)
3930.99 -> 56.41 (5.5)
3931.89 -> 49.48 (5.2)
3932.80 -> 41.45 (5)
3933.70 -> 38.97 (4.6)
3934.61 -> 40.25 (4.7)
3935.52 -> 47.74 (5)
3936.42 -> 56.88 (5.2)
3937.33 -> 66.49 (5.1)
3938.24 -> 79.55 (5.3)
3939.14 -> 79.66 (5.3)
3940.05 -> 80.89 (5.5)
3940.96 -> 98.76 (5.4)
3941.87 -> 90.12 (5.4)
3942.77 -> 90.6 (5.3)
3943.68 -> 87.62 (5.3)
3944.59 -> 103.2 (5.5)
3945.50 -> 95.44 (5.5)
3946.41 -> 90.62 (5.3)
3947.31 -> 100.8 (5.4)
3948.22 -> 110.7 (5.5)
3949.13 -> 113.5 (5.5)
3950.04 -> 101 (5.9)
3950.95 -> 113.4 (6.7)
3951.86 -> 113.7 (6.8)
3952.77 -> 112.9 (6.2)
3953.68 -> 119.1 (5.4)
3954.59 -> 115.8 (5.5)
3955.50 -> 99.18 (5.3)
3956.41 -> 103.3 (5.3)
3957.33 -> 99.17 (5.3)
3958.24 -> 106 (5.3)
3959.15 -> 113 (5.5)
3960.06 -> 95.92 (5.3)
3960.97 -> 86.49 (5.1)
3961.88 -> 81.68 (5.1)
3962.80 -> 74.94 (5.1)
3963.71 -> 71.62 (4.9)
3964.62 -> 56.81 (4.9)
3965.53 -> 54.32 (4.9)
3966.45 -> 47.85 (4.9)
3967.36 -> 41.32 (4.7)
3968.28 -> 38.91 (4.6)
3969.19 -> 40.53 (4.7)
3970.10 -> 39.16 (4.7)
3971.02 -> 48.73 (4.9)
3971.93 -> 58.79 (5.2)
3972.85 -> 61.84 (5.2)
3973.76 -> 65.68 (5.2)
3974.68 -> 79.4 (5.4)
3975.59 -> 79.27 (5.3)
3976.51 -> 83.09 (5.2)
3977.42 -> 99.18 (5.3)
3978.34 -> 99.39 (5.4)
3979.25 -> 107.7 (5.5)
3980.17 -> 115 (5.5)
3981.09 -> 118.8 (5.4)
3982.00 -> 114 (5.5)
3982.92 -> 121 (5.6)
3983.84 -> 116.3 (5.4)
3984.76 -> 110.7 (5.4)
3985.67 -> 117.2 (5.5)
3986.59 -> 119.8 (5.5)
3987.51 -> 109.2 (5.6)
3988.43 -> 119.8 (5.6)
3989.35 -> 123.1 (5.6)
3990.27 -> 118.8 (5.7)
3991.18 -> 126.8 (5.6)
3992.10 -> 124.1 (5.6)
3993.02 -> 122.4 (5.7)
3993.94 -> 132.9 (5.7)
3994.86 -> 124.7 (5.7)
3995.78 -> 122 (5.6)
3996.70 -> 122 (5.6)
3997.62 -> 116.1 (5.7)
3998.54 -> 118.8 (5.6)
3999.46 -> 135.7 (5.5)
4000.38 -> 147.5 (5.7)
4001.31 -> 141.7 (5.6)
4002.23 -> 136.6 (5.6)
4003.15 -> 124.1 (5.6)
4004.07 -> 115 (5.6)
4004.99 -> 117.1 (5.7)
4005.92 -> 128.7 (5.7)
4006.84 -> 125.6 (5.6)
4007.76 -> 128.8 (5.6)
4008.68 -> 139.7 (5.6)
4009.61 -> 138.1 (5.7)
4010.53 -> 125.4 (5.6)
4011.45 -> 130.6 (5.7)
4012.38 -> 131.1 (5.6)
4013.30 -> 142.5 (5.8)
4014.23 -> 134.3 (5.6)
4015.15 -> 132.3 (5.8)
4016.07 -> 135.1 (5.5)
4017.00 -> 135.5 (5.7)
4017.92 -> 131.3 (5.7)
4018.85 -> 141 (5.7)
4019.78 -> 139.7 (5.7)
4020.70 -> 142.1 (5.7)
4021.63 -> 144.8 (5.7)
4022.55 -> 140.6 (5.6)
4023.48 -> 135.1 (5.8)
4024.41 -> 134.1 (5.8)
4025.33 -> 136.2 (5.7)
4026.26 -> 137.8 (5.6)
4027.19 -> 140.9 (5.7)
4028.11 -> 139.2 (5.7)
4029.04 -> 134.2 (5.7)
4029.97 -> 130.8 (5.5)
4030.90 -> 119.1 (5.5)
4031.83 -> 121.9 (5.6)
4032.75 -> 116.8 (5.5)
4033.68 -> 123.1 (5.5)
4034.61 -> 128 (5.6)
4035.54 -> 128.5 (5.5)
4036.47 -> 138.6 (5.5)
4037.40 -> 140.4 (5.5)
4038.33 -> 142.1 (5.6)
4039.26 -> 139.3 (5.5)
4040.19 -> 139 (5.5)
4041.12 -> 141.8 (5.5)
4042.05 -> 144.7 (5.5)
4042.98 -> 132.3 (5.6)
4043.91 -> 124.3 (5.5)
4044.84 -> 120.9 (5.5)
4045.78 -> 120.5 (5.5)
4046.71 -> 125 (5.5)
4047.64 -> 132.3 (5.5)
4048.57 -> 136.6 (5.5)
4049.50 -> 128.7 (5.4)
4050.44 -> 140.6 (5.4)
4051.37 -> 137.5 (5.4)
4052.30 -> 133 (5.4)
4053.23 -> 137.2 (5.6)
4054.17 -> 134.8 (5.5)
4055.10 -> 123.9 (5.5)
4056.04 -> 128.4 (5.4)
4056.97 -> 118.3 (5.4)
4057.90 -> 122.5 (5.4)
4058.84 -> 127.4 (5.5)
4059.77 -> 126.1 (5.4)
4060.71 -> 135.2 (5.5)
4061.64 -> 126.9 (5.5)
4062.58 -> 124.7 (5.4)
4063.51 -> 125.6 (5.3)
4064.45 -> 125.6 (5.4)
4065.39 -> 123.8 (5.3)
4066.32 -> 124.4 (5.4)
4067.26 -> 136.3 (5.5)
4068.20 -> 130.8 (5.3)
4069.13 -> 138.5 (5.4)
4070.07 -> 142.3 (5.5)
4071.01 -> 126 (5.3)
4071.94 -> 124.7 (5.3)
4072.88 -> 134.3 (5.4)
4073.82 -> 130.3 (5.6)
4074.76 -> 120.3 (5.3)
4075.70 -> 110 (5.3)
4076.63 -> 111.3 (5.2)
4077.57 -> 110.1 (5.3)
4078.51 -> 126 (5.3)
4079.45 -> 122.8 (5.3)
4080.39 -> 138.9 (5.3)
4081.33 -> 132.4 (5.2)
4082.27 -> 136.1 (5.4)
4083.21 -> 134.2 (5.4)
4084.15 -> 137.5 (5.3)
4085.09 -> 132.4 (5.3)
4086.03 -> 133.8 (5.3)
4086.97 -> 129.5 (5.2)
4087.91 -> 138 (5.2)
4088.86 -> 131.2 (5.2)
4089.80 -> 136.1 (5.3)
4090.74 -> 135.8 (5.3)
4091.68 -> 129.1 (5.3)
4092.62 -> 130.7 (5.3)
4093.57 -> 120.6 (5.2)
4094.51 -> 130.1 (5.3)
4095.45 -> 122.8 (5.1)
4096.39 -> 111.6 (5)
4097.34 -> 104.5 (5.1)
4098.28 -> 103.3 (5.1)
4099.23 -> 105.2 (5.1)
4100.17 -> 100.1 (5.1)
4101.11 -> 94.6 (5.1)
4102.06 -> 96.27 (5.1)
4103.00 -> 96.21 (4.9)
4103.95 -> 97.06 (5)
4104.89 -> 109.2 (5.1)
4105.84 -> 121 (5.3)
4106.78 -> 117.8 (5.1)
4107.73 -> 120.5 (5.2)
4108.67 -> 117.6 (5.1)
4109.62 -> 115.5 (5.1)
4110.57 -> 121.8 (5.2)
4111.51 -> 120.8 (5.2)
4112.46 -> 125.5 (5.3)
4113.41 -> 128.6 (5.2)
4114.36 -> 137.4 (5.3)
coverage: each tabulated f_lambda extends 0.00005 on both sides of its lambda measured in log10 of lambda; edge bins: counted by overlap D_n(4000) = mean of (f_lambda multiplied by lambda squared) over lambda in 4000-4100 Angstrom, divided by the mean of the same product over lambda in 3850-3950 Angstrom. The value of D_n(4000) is 1.56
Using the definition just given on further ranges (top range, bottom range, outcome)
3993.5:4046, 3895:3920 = 1.34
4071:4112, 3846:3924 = 1.43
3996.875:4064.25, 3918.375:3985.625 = 1.60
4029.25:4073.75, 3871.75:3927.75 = 1.50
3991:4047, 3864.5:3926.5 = 1.48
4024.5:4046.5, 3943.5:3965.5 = 1.41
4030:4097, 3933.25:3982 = 1.63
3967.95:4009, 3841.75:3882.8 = 1.28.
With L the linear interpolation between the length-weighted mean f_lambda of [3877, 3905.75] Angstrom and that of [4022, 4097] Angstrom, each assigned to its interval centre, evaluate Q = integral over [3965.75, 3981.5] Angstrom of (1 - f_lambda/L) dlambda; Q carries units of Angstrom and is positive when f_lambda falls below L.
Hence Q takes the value 5.3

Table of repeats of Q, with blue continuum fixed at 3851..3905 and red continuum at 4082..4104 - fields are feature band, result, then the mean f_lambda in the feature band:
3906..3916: -1.67 Angstrom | 110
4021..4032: -2.40 Angstrom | 135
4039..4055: -2.72 Angstrom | 133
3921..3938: 4.32 Angstrom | 72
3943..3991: 4.42 Angstrom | 92.8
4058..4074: -1.75 Angstrom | 129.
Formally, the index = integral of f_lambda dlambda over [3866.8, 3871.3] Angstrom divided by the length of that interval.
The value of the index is 95.1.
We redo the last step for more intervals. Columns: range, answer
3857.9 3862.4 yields 90.9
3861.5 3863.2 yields 93.3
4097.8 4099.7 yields 104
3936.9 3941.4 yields 81.1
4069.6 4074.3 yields 131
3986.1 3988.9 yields 116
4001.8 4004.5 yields 125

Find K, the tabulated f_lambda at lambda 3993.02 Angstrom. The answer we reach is 122.4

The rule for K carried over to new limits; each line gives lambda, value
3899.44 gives 98.89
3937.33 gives 66.49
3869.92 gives 93.79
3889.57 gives 77.11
